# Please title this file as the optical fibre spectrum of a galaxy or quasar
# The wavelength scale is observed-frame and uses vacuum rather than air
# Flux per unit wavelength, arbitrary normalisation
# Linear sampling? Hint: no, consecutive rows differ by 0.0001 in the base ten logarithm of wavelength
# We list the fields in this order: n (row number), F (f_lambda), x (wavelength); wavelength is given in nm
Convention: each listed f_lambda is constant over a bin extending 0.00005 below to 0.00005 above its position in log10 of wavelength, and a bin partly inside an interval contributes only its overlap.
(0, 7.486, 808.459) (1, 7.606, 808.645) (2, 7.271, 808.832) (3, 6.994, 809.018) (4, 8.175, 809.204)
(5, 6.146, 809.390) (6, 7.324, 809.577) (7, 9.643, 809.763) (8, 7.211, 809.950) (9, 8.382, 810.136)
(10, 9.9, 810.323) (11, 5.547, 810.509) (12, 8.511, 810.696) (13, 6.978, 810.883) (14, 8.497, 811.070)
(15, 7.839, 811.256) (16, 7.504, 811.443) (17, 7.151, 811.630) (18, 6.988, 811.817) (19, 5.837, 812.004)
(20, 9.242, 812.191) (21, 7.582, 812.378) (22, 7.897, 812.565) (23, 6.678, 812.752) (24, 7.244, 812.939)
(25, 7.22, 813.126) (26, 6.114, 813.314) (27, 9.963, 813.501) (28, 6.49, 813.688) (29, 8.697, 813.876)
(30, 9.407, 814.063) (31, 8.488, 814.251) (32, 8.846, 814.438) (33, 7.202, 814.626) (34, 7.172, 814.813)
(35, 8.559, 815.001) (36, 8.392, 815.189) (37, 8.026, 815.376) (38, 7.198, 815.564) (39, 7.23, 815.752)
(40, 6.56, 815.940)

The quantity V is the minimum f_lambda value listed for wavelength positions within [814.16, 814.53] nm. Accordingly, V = 8.488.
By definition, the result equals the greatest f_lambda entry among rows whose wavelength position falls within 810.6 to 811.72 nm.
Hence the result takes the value 8.511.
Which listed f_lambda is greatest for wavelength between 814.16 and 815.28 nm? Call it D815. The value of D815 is 8.846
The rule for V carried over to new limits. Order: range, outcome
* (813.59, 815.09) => 6.49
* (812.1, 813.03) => 6.678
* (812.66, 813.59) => 6.114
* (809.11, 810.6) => 5.547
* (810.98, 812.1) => 5.837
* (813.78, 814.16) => 8.697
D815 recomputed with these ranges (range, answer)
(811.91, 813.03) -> 9.242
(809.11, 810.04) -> 9.643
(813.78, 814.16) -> 9.407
